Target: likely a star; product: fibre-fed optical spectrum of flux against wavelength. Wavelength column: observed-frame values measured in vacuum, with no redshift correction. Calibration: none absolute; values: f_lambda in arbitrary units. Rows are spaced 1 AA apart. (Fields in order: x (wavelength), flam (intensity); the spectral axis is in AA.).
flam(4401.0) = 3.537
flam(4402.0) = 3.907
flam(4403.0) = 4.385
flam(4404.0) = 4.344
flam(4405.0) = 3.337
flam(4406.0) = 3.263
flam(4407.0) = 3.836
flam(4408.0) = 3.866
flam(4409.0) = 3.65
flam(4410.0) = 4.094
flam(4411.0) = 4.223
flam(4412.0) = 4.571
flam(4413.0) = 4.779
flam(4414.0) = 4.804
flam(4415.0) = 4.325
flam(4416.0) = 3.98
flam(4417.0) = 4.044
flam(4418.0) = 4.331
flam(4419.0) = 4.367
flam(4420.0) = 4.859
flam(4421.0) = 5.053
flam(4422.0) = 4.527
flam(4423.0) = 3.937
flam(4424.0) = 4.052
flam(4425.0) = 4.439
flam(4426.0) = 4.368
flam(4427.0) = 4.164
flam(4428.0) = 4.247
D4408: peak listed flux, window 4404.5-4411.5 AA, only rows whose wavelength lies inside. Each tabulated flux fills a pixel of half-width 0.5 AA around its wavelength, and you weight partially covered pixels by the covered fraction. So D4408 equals 4.223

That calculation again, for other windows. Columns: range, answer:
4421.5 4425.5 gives 4.527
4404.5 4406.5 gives 3.337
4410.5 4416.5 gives 4.804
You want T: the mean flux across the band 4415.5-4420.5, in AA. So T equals 4.32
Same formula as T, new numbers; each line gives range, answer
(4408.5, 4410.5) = 3.87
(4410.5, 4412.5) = 4.4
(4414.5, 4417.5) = 4.12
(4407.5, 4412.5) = 4.08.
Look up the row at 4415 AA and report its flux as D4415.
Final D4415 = 4.325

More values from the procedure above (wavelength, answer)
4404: 4.344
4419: 4.367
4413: 4.779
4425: 4.439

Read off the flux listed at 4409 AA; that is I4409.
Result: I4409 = 3.65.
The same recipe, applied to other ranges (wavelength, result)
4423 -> 3.937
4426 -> 4.368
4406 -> 3.263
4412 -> 4.571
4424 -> 4.052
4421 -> 5.053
